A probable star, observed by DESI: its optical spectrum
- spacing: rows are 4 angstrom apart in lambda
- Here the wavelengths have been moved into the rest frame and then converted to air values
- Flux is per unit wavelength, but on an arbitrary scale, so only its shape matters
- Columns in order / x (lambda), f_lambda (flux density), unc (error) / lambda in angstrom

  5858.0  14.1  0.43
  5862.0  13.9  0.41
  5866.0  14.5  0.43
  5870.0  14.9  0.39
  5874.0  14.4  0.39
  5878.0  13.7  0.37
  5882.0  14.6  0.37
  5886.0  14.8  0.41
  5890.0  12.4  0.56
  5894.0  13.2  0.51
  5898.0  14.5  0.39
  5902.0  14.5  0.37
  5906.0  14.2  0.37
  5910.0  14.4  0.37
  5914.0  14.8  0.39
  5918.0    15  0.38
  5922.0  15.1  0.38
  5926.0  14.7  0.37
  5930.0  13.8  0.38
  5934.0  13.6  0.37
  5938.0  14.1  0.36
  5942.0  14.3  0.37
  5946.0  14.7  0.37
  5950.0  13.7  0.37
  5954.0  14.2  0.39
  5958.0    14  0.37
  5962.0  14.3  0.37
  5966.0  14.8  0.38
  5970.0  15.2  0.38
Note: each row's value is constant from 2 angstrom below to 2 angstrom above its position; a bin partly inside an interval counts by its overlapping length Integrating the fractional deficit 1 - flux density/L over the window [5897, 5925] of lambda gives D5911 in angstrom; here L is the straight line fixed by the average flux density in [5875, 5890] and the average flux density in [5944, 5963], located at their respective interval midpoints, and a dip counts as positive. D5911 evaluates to -1.02 angstrom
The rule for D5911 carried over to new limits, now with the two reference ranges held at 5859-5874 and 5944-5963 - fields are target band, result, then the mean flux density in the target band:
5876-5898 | 0.8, 13.8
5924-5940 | 0.2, 14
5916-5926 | -0.5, 15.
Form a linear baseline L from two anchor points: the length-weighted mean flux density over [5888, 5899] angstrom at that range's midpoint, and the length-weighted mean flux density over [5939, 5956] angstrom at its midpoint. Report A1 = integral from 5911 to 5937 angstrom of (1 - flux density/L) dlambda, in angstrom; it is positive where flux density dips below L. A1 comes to -1.3 angstrom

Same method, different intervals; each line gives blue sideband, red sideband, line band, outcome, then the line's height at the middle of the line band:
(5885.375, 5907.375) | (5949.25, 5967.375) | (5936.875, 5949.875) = -0.1 angstrom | 14.1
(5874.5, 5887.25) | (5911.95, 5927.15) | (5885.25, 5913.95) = 1.2 angstrom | 14.6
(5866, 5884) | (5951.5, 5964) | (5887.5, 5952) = 0.3 angstrom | 14.3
